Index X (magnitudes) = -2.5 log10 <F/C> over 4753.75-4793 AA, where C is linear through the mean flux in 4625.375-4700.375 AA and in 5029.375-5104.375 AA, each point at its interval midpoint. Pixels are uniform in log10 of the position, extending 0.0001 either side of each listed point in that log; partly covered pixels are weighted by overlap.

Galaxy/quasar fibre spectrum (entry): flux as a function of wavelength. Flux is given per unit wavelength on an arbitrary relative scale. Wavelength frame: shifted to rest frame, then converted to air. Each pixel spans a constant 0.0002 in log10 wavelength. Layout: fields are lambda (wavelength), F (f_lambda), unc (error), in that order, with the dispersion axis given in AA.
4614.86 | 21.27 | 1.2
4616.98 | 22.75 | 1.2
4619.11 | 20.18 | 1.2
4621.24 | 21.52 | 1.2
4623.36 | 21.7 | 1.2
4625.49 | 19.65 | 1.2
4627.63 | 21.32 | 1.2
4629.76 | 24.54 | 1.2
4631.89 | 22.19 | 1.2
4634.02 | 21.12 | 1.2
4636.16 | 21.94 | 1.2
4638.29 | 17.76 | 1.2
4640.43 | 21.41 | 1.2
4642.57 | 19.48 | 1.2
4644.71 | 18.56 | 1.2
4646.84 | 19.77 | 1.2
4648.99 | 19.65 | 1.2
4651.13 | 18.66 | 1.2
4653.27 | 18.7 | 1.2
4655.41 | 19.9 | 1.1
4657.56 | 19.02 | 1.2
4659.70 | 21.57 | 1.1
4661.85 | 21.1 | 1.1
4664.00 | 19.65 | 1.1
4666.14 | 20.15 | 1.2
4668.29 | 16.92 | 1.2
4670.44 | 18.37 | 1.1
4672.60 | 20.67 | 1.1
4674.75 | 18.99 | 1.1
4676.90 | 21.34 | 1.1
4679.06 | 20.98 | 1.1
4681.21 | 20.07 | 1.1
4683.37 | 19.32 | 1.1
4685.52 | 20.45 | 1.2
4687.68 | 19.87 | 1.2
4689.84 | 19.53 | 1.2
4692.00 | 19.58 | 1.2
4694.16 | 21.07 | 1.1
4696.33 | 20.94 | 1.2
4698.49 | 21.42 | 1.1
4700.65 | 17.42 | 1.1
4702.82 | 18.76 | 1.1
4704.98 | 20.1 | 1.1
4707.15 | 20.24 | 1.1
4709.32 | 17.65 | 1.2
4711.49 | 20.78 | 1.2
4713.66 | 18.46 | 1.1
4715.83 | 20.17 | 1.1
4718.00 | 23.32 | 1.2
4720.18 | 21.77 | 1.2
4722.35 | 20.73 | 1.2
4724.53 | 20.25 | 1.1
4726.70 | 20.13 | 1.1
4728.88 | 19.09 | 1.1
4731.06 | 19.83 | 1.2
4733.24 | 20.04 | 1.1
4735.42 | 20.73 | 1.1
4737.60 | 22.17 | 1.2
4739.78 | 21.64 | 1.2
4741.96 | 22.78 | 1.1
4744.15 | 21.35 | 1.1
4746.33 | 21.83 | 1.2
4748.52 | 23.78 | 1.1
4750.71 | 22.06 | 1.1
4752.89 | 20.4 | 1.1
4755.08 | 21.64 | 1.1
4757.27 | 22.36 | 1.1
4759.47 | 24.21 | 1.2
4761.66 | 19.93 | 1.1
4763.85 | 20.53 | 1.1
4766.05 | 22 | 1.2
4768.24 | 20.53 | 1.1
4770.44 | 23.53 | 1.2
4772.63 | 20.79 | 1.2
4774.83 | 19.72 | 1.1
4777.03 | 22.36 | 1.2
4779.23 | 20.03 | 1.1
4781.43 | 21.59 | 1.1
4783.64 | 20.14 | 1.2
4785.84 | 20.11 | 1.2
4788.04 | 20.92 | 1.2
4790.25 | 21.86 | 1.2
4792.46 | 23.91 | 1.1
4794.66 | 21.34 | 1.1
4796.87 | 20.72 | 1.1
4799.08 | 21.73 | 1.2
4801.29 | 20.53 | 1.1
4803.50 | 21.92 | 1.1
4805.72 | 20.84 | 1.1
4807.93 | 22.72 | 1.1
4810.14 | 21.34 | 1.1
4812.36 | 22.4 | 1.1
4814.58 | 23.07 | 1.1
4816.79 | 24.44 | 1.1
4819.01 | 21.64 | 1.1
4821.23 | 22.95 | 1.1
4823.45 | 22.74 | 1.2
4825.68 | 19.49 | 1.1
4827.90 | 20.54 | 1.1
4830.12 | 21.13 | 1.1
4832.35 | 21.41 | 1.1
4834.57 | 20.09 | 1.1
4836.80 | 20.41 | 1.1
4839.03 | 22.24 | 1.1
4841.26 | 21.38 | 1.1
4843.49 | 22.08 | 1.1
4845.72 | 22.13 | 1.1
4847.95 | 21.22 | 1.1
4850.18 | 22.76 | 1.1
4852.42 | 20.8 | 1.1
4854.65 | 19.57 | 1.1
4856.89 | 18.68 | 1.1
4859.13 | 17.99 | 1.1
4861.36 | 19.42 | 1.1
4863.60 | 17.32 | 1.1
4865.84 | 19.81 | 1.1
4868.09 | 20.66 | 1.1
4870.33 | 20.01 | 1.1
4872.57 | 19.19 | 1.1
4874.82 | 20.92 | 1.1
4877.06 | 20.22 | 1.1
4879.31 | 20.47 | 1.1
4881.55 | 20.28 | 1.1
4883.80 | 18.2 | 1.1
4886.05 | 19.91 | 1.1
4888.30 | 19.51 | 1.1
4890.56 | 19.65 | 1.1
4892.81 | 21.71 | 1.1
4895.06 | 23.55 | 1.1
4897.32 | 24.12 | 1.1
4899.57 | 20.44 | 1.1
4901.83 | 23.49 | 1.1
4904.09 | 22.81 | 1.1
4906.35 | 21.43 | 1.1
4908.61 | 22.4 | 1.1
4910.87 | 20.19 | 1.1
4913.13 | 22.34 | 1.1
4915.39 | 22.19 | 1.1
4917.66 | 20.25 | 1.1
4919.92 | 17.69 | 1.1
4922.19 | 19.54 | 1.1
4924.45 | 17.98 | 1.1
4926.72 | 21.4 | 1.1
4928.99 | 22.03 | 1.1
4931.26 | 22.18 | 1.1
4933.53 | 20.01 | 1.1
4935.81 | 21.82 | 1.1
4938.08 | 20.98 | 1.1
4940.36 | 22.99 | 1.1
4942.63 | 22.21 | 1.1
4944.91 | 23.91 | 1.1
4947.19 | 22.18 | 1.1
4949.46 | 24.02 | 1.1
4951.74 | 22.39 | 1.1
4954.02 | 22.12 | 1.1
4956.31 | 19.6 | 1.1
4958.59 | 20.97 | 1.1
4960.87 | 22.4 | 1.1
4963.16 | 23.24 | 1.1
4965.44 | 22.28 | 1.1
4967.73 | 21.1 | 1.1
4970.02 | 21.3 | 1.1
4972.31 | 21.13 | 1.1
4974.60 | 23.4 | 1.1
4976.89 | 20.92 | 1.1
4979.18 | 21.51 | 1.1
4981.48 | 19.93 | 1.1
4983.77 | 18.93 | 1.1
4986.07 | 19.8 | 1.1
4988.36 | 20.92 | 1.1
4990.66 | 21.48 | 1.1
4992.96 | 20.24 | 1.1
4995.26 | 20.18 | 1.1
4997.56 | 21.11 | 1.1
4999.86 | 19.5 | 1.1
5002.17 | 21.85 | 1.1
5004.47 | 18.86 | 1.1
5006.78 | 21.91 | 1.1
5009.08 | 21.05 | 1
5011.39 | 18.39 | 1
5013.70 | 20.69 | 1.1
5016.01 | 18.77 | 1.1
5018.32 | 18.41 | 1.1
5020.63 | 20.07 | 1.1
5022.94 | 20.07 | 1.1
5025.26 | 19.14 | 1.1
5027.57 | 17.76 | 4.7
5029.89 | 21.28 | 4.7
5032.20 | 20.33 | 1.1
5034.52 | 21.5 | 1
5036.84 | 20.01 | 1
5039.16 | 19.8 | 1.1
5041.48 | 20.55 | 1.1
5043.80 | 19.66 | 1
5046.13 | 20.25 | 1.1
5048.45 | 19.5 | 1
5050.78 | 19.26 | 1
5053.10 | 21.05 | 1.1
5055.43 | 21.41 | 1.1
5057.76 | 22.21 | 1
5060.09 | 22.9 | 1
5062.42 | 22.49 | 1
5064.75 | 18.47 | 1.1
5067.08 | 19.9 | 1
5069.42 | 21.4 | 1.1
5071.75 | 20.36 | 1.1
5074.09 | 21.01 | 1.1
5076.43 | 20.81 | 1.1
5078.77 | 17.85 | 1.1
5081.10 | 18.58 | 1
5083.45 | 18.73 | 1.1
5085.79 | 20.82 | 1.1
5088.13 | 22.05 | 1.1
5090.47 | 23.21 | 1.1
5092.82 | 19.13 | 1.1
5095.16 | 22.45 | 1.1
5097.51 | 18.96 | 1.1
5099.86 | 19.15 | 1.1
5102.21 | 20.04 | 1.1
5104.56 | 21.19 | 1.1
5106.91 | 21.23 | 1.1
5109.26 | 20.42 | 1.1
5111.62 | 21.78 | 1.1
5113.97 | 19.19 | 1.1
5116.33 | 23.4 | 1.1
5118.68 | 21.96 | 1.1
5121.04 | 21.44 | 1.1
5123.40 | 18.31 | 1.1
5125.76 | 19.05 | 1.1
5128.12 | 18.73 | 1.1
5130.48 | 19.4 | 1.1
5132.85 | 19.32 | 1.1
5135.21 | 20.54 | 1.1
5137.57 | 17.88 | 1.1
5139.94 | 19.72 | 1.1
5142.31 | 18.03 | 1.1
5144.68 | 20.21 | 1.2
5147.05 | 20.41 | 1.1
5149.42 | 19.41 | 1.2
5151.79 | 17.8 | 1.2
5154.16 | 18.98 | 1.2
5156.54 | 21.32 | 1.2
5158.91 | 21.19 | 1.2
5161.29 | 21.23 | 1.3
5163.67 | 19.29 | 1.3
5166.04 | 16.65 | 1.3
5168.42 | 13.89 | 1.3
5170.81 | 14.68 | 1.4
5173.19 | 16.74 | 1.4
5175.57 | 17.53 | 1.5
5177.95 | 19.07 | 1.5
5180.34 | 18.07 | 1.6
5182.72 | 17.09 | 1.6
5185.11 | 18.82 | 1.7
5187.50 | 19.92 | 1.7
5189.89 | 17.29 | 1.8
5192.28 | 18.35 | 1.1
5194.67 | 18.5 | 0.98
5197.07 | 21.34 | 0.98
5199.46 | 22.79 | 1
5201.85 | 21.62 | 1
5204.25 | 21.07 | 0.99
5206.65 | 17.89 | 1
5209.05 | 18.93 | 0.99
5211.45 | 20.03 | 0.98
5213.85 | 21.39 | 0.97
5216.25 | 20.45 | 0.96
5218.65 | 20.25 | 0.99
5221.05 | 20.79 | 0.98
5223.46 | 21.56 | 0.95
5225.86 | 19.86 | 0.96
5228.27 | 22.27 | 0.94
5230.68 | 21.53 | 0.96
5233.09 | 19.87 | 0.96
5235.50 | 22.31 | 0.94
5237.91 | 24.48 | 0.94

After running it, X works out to -0.06 mag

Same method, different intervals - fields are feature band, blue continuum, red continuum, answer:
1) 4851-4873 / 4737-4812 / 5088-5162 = 0.10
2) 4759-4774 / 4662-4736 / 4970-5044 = -0.08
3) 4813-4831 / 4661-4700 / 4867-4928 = -0.08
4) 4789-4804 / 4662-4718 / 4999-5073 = -0.09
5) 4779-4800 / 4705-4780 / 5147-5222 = -0.02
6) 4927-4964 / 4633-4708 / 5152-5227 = -0.13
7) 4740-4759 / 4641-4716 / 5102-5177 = -0.13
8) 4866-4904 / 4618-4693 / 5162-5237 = -0.05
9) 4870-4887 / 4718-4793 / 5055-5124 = 0.06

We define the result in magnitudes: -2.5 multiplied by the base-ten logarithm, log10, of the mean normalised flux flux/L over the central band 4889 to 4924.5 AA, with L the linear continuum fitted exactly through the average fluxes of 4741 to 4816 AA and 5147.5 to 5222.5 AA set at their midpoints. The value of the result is -0.02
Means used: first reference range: 21.6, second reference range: 19.1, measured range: 21.3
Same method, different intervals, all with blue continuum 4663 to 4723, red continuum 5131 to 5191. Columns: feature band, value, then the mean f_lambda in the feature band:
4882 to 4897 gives -0.07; 20.6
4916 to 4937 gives -0.06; 20.4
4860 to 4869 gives 0.01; 19.2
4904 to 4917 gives -0.13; 21.8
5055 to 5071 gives -0.13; 21.2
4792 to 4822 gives -0.13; 22.1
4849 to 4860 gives -0.03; 20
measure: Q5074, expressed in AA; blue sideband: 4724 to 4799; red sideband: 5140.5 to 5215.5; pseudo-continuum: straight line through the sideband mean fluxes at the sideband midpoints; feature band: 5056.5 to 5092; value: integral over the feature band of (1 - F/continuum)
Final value -2.0 AA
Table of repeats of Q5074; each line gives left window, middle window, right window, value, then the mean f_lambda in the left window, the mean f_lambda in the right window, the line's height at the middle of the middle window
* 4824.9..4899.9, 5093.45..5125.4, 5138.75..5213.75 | -2.2 AA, 20.5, 19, 19.3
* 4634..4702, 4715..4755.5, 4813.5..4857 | -1.5 AA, 19.8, 21.5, 20.5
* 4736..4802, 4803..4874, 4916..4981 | 1.7 AA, 21.6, 21.5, 21.5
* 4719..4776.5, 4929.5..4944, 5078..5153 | -0.8 AA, 21.3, 20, 20.7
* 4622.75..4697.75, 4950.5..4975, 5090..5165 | -2.0 AA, 20.2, 20.1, 20.1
